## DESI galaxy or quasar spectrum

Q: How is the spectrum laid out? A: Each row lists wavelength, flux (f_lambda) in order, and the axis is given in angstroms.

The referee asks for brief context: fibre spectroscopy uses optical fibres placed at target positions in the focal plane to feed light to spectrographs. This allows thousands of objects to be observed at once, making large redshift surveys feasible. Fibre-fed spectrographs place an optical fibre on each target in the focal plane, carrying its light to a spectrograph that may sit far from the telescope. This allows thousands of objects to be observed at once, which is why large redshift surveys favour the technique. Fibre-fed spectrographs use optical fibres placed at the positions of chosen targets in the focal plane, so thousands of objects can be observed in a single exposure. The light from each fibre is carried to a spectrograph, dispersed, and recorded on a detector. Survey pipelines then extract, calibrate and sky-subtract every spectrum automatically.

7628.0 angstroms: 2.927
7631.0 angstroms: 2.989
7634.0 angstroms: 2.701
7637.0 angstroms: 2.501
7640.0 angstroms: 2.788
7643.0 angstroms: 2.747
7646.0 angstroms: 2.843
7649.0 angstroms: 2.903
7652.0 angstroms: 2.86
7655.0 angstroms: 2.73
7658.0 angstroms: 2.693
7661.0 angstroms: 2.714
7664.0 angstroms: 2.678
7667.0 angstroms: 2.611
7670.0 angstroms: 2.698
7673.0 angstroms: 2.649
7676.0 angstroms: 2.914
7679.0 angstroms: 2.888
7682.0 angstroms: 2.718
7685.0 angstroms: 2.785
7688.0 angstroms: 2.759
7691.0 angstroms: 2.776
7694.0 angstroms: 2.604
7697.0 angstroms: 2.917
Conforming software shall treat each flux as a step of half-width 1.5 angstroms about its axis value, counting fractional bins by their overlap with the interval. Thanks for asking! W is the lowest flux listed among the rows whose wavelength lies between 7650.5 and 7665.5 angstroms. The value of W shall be 2.678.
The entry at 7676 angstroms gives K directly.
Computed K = 2.914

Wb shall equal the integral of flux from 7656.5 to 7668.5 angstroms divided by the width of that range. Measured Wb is 2.67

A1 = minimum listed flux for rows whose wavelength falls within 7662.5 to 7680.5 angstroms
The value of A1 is 2.611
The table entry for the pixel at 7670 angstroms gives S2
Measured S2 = 2.698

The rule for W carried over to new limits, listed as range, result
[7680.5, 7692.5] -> 2.718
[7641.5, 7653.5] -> 2.747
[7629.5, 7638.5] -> 2.501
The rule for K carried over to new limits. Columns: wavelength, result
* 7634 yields 2.701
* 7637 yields 2.501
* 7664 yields 2.678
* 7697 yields 2.917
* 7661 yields 2.714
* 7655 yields 2.73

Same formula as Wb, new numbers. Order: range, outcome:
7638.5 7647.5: 2.79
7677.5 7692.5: 2.79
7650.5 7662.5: 2.75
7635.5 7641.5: 2.64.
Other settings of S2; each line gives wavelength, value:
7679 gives 2.888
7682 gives 2.718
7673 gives 2.649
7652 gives 2.86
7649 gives 2.903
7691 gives 2.776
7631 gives 2.989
